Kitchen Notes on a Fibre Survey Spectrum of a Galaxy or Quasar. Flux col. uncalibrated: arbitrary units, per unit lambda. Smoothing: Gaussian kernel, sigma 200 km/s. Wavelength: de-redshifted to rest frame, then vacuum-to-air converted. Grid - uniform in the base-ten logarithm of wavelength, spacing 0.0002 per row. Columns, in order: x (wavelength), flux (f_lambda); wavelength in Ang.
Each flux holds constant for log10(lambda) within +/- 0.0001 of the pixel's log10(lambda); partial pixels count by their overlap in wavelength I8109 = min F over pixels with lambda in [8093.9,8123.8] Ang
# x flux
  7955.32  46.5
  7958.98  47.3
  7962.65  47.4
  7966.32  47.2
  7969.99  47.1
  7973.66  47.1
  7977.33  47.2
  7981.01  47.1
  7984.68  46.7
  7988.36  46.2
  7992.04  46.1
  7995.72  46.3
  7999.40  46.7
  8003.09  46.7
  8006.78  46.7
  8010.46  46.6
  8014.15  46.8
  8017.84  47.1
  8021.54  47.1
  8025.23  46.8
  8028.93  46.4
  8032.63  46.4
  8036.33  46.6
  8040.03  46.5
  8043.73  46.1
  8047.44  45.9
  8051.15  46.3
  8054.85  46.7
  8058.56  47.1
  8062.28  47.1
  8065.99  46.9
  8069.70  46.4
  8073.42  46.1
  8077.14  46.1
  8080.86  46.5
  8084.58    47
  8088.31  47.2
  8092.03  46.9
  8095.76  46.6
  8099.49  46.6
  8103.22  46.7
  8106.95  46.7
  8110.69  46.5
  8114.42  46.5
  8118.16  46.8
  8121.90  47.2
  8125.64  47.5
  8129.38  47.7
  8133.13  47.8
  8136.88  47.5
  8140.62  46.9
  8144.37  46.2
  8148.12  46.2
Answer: 46.5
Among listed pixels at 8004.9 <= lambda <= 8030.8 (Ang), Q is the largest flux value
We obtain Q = 47.1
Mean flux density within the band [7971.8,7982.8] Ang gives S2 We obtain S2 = 47.1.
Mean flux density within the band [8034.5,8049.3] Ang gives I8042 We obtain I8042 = 46.3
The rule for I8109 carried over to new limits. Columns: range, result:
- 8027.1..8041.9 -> 46.4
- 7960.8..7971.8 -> 47.1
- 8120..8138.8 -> 47.2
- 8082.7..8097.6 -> 46.6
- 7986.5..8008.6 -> 46.1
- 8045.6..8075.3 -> 45.9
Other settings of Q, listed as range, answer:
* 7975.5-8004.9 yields 47.2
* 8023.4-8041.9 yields 46.8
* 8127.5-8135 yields 47.8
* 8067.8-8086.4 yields 47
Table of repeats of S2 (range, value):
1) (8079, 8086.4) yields 46.8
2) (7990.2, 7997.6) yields 46.2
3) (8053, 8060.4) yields 46.9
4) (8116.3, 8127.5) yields 47.2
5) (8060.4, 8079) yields 46.5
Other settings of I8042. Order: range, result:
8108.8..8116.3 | 46.5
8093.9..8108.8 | 46.7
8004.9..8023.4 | 46.9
